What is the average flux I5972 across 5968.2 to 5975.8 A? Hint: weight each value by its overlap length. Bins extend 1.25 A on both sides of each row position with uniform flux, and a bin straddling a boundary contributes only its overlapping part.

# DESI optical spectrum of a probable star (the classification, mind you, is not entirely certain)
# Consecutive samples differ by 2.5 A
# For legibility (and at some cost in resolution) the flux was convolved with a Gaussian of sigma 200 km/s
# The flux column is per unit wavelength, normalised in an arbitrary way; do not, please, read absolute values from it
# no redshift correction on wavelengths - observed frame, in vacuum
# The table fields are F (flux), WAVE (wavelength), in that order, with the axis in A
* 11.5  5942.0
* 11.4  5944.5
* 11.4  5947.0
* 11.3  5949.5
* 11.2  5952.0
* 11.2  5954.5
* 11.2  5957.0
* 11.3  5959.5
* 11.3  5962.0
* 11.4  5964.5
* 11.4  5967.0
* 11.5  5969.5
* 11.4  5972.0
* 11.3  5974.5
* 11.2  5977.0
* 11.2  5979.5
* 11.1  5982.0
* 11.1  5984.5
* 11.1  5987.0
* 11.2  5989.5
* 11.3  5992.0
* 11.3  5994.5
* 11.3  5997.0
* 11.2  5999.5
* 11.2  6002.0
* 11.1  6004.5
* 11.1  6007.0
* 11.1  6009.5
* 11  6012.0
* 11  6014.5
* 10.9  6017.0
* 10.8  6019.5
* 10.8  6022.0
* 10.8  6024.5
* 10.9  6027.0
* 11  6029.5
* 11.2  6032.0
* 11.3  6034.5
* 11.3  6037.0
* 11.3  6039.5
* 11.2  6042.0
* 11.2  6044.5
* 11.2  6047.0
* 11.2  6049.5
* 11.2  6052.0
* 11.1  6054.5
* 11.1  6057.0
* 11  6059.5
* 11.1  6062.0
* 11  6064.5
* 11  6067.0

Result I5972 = 11.4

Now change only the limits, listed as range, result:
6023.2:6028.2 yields 10.8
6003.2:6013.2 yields 11.1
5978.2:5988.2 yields 11.1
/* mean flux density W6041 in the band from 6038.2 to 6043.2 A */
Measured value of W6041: 11.3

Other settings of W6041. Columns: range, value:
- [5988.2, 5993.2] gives 11.2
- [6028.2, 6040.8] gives 11.2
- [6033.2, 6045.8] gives 11.3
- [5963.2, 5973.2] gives 11.4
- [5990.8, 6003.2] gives 11.3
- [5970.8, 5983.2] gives 11.2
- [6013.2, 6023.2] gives 10.9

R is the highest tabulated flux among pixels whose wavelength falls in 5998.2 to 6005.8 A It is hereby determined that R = 11.2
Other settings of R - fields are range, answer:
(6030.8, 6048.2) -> 11.3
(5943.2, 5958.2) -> 11.4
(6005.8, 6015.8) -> 11.1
